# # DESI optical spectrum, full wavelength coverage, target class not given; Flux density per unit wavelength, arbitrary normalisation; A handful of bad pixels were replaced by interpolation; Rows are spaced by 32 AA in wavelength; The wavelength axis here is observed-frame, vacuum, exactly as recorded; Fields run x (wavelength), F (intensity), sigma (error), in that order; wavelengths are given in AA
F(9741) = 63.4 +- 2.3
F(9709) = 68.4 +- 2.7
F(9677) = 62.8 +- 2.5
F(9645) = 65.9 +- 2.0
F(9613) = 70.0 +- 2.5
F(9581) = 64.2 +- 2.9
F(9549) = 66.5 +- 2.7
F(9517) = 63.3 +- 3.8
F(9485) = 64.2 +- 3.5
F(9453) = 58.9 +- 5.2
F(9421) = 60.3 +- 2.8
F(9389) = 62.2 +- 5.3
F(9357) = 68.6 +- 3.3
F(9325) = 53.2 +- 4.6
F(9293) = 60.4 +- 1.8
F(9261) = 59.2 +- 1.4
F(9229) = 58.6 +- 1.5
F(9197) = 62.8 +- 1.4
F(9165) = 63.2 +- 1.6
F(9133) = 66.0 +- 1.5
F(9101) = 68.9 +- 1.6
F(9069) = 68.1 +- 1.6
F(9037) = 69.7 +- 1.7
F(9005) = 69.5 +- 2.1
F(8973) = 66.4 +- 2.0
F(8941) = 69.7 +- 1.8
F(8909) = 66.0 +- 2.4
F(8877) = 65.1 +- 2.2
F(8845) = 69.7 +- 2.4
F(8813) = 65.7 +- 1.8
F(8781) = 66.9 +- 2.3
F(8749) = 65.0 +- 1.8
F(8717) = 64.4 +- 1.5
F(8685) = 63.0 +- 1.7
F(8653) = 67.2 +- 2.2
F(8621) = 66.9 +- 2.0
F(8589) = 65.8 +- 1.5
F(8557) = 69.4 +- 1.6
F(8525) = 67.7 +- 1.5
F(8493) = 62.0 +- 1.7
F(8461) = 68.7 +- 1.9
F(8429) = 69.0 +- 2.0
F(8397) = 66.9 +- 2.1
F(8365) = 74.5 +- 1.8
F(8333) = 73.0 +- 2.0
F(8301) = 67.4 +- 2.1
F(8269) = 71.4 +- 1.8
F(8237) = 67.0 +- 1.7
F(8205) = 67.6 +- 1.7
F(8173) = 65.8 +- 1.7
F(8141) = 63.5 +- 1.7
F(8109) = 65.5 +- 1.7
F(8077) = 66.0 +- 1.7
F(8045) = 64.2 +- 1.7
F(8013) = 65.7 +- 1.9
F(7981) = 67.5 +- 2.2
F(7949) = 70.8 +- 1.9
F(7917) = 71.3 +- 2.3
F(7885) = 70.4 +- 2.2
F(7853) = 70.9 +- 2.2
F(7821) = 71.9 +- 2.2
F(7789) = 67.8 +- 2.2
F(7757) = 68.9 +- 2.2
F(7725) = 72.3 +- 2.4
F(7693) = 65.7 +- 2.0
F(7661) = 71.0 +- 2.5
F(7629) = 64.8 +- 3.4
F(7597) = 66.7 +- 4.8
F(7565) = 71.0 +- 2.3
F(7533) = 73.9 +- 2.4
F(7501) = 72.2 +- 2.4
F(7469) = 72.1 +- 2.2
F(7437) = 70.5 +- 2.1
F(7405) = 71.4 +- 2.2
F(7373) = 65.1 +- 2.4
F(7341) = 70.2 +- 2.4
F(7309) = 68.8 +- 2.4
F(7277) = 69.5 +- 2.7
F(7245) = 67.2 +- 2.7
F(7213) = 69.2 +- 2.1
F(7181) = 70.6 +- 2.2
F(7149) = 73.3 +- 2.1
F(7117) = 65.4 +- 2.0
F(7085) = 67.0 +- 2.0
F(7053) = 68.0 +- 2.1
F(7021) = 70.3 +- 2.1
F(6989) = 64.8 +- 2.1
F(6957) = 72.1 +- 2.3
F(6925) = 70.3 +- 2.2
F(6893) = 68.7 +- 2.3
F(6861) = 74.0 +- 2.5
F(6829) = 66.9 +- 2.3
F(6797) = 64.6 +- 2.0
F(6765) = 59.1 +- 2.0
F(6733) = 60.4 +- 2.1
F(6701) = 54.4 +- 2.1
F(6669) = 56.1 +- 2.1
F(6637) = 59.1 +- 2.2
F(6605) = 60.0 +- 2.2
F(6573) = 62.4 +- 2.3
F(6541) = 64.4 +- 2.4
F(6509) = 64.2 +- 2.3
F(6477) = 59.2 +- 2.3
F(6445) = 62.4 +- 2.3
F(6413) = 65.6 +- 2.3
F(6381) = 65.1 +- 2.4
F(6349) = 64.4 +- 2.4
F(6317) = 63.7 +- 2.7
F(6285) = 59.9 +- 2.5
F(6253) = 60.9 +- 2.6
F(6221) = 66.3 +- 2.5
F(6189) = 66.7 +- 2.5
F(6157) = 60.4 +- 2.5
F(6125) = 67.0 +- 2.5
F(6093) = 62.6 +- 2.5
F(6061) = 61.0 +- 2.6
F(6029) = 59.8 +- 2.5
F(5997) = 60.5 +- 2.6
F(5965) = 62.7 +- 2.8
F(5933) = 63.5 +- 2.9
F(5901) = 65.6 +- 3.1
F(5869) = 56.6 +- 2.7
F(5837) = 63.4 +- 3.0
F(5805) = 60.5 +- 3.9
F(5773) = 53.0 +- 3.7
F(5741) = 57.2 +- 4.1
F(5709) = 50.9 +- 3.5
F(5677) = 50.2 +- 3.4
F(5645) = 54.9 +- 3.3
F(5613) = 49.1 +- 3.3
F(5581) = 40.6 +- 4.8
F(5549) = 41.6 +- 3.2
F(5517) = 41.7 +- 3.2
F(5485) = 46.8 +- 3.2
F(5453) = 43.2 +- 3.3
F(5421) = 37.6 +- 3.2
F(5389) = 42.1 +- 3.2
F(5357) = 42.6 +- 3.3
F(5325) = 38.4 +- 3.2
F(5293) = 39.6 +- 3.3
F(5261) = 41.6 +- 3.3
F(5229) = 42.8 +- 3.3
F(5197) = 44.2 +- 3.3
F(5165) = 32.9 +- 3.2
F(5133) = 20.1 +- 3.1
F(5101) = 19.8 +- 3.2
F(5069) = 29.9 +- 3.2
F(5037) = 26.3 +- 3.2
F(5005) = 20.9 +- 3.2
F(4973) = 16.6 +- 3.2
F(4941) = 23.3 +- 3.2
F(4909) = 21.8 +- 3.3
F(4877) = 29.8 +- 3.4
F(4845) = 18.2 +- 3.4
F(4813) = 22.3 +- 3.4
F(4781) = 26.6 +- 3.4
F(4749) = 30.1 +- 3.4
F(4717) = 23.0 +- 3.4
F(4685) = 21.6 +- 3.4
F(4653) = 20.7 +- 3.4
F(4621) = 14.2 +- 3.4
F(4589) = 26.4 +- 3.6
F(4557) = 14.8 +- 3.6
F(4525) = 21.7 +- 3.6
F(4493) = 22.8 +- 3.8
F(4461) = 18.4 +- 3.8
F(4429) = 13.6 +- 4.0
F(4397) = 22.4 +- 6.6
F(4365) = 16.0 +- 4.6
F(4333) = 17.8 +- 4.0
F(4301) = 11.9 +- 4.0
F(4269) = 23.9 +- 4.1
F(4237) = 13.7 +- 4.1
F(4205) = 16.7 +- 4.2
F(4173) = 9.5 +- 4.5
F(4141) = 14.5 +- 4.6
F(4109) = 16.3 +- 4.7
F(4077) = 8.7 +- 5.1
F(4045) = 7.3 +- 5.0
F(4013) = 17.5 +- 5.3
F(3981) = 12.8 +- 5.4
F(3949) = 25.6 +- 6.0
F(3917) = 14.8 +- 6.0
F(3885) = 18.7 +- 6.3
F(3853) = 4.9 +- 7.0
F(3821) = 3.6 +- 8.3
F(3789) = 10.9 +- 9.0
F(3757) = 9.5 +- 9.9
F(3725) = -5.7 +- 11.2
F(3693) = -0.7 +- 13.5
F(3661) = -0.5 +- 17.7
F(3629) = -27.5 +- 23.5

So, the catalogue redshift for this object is 0.293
